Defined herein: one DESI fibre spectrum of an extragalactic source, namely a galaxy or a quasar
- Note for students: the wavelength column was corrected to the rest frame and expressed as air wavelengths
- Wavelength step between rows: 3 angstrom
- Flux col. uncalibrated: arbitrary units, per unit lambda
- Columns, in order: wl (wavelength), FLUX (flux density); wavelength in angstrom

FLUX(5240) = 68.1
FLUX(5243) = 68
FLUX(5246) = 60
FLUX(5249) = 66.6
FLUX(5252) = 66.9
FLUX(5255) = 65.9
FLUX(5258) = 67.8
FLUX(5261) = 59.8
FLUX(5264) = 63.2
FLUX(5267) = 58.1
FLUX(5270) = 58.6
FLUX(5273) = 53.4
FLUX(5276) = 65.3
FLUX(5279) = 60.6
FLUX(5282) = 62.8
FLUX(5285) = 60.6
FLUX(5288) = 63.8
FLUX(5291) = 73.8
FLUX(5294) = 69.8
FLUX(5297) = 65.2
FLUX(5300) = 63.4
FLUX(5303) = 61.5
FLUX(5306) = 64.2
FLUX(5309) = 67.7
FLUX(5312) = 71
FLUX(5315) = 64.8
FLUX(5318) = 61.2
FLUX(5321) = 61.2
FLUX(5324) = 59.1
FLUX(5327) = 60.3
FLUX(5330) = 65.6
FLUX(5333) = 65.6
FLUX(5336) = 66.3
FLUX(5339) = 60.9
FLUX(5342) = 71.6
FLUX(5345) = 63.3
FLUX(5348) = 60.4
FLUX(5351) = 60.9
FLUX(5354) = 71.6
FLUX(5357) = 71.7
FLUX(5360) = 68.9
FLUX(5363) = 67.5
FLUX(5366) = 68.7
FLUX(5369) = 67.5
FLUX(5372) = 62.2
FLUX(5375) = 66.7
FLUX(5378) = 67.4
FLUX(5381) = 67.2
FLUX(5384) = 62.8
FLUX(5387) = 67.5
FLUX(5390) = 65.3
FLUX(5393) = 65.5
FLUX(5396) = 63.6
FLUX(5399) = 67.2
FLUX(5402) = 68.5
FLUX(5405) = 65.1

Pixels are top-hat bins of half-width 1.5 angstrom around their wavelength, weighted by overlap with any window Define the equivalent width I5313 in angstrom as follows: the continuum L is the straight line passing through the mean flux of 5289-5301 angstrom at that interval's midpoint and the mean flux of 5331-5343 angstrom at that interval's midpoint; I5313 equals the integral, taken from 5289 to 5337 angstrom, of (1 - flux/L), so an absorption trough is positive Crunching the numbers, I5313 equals 1.5 angstrom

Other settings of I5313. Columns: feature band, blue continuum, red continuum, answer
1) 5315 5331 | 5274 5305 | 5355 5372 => 1.1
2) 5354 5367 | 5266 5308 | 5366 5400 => -0.9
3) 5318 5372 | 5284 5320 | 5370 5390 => 0.4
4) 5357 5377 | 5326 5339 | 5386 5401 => -0.7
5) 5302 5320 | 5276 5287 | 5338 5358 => -0.4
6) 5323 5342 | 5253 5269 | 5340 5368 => 0.7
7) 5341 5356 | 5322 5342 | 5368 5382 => -0.2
